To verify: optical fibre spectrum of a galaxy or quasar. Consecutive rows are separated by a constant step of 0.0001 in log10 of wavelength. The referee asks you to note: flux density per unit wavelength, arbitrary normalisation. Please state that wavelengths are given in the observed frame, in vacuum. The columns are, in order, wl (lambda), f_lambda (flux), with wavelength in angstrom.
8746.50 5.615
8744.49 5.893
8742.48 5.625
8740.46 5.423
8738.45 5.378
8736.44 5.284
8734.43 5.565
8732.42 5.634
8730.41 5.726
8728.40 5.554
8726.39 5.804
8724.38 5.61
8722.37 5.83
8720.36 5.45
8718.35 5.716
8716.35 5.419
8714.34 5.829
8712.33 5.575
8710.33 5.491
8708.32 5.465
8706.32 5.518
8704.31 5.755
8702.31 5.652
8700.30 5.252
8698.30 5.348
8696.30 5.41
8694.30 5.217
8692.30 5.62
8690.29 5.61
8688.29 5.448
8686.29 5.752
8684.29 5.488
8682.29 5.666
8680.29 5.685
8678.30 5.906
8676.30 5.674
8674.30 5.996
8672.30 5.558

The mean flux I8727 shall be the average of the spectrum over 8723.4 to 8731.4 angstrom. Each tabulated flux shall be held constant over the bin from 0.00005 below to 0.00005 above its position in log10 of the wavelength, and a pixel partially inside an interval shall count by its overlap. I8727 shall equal 5.67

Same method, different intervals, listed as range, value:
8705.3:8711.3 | 5.49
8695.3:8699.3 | 5.39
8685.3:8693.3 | 5.6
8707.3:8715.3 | 5.59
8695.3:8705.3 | 5.49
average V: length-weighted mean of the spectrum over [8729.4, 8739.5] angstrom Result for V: 5.52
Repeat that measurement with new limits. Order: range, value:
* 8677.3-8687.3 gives 5.7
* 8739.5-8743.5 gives 5.52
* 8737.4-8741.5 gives 5.4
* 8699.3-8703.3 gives 5.44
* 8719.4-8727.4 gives 5.67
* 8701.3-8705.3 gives 5.7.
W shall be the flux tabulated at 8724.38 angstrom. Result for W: 5.61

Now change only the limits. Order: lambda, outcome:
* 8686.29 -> 5.752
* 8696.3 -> 5.41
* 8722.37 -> 5.83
